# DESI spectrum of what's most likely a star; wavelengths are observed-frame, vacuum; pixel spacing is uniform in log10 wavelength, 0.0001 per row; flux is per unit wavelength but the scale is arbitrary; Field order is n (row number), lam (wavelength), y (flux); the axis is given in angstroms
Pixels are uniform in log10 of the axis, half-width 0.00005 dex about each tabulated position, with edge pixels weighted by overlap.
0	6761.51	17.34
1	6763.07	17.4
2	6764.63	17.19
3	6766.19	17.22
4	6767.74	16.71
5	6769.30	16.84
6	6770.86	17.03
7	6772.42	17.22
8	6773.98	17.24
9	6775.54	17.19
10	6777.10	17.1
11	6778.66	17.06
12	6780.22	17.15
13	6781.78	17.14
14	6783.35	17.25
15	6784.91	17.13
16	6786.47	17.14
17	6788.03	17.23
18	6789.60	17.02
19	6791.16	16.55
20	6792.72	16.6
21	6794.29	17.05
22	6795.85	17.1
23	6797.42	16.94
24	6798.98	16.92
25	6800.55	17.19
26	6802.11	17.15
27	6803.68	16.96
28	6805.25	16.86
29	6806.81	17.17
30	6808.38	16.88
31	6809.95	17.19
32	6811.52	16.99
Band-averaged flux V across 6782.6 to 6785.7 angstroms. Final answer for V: 17.2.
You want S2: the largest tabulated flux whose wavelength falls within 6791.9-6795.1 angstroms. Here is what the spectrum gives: 17.05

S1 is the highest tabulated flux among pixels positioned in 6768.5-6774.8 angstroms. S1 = 17.24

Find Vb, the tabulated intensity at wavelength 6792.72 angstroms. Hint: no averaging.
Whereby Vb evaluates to 16.6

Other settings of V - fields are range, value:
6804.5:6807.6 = 17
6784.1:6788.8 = 17.2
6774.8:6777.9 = 17.1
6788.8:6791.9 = 16.8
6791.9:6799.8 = 16.9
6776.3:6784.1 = 17.1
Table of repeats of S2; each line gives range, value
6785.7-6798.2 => 17.23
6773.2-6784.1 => 17.25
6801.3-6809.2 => 17.17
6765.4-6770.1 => 17.22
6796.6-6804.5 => 17.19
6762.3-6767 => 17.4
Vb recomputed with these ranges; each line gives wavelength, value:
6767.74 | 16.71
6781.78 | 17.14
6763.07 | 17.4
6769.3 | 16.84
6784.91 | 17.13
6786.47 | 17.14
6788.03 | 17.23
